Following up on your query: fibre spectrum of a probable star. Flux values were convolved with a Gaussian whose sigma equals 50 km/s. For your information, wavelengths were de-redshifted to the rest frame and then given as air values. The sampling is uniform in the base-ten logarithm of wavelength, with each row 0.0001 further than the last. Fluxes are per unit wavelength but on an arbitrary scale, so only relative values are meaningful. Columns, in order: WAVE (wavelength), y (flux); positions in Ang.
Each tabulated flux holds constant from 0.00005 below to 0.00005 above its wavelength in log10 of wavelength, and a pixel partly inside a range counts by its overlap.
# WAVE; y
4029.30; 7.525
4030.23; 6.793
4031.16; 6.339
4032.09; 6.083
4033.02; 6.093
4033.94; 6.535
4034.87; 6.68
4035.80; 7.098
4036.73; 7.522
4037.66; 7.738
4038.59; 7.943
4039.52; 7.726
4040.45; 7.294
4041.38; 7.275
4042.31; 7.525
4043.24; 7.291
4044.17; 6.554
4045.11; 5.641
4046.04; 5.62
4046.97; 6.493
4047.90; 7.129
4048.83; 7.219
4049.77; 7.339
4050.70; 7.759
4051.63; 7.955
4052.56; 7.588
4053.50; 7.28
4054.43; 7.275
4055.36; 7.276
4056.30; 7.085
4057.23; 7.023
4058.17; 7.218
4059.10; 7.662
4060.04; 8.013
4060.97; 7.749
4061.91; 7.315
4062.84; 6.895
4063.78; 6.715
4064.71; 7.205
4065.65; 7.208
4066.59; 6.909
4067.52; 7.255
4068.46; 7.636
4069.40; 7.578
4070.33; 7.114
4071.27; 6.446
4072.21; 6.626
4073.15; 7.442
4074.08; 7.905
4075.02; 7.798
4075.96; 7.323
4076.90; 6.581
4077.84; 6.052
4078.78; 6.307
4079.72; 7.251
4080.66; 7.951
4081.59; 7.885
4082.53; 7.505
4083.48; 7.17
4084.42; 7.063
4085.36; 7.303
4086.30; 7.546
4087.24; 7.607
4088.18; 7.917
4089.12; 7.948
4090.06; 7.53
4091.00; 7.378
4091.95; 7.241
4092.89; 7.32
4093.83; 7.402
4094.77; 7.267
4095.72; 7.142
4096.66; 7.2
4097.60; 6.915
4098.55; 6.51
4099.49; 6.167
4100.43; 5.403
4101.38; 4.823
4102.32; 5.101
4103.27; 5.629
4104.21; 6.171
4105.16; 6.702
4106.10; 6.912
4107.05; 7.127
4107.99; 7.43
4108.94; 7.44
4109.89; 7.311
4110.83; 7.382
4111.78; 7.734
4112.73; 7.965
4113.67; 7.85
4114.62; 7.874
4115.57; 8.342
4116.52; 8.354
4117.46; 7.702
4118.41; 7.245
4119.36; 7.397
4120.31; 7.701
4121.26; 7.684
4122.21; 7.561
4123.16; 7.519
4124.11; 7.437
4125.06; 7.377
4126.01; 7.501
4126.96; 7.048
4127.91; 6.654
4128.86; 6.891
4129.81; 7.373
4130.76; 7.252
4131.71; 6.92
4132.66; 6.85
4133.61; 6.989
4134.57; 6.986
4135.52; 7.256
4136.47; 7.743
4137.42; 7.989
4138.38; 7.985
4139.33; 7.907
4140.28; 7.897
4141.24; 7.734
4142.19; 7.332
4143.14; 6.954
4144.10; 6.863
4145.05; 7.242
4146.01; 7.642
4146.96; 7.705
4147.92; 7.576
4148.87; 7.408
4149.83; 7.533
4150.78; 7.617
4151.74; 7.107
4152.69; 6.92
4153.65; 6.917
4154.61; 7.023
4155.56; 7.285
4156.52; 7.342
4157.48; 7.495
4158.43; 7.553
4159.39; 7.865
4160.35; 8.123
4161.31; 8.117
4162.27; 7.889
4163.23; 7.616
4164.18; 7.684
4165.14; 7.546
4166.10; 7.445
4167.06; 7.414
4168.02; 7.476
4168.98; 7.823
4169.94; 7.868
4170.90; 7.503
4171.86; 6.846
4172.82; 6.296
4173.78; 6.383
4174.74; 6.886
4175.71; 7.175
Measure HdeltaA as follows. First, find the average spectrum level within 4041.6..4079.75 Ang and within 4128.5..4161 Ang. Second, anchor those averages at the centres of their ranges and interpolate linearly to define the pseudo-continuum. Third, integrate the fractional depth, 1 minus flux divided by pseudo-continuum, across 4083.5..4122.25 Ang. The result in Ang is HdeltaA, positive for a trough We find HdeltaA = 0.5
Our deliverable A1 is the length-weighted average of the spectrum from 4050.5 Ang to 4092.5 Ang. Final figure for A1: 7.32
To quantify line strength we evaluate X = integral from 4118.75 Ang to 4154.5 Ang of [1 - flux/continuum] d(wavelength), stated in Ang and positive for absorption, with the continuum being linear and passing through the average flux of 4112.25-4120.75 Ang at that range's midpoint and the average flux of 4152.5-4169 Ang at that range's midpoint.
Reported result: 1.5 Ang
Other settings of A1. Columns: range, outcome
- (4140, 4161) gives 7.42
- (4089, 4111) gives 6.79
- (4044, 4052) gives 6.85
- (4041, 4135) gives 7.17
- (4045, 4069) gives 7.2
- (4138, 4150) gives 7.52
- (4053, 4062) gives 7.39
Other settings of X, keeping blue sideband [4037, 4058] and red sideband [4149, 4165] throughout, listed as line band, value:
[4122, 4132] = 0.3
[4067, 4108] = 1.6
